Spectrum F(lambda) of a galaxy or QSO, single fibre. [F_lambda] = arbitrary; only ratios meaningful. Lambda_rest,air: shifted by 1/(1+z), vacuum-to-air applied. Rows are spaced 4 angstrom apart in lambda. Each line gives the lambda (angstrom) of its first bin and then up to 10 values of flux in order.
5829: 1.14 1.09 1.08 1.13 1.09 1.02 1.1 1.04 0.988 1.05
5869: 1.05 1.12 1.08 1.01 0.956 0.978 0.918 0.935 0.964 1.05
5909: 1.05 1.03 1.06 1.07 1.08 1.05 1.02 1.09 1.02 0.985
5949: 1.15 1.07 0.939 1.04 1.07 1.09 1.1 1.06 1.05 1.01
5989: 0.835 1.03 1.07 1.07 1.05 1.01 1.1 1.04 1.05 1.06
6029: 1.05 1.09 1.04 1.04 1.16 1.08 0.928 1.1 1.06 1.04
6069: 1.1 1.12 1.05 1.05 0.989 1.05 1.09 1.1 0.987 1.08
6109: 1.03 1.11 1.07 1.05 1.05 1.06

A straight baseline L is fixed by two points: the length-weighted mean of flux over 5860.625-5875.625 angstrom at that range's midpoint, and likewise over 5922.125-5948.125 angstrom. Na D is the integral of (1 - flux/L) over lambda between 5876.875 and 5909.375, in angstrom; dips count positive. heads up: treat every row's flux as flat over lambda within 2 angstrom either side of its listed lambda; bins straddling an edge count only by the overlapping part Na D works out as 2.14 angstrom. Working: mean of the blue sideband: 1.06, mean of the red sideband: 1.05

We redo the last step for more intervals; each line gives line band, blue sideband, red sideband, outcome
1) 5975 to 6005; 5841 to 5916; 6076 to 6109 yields 0.5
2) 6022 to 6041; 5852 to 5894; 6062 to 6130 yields -0.1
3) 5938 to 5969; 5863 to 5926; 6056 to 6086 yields -0.2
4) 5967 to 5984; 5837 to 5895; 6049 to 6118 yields -0.4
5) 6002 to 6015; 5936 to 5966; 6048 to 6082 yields 0.0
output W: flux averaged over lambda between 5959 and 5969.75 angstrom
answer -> 1.06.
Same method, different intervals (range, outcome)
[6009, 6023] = 1.06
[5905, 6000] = 1.04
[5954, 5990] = 1.03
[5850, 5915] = 1.02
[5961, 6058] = 1.05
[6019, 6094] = 1.06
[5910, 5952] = 1.06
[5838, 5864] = 1.06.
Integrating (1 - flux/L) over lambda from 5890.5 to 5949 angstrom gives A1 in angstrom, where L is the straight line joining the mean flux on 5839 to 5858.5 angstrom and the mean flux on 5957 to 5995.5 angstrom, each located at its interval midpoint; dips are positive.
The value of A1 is 1.2 angstrom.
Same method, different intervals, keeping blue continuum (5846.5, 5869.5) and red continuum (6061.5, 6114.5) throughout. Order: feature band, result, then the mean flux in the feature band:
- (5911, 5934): -0.1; 1.05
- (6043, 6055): 0.0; 1.06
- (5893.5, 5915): 0.9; 1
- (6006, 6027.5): 0.1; 1.05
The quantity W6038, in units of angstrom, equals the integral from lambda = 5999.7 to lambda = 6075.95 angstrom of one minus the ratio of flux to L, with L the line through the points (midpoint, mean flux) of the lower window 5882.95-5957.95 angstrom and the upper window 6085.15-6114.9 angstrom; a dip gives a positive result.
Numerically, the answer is -1.1 angstrom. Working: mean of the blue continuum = 1.02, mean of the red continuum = 1.06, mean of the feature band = 1.06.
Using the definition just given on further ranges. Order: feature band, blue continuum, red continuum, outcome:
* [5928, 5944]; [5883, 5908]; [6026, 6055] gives -0.8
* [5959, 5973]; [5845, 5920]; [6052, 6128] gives -0.5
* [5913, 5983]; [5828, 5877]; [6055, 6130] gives 0.9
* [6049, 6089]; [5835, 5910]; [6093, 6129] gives 0.2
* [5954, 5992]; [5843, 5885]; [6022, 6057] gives 1.2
